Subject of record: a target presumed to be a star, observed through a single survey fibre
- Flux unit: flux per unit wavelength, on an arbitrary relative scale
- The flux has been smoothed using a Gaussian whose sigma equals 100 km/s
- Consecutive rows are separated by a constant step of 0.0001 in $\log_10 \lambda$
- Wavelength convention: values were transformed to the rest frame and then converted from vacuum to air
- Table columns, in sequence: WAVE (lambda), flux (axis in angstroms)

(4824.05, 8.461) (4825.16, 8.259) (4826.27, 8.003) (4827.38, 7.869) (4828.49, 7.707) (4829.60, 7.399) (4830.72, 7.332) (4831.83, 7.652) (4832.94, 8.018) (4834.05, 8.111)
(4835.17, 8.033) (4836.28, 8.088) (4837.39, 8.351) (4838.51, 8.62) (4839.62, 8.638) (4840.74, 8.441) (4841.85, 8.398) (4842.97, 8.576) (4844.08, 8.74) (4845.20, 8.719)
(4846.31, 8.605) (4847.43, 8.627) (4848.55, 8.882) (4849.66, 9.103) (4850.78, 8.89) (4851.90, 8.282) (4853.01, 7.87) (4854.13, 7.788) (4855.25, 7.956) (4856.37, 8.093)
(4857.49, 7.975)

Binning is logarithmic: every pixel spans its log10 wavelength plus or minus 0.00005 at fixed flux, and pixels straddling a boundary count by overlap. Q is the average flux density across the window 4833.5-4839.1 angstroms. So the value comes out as 8.24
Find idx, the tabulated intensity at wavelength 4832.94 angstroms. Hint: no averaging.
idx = 8.018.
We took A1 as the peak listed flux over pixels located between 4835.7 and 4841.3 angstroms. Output 8.638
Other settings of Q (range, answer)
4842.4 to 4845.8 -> 8.68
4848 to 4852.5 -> 8.79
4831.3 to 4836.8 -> 7.98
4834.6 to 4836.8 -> 8.05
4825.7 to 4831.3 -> 7.66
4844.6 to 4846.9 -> 8.65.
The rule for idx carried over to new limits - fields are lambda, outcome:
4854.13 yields 7.788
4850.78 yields 8.89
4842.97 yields 8.576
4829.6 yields 7.399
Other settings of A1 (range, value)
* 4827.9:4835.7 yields 8.111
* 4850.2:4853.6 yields 8.89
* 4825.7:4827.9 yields 8.003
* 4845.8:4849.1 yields 8.882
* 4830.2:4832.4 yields 7.652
